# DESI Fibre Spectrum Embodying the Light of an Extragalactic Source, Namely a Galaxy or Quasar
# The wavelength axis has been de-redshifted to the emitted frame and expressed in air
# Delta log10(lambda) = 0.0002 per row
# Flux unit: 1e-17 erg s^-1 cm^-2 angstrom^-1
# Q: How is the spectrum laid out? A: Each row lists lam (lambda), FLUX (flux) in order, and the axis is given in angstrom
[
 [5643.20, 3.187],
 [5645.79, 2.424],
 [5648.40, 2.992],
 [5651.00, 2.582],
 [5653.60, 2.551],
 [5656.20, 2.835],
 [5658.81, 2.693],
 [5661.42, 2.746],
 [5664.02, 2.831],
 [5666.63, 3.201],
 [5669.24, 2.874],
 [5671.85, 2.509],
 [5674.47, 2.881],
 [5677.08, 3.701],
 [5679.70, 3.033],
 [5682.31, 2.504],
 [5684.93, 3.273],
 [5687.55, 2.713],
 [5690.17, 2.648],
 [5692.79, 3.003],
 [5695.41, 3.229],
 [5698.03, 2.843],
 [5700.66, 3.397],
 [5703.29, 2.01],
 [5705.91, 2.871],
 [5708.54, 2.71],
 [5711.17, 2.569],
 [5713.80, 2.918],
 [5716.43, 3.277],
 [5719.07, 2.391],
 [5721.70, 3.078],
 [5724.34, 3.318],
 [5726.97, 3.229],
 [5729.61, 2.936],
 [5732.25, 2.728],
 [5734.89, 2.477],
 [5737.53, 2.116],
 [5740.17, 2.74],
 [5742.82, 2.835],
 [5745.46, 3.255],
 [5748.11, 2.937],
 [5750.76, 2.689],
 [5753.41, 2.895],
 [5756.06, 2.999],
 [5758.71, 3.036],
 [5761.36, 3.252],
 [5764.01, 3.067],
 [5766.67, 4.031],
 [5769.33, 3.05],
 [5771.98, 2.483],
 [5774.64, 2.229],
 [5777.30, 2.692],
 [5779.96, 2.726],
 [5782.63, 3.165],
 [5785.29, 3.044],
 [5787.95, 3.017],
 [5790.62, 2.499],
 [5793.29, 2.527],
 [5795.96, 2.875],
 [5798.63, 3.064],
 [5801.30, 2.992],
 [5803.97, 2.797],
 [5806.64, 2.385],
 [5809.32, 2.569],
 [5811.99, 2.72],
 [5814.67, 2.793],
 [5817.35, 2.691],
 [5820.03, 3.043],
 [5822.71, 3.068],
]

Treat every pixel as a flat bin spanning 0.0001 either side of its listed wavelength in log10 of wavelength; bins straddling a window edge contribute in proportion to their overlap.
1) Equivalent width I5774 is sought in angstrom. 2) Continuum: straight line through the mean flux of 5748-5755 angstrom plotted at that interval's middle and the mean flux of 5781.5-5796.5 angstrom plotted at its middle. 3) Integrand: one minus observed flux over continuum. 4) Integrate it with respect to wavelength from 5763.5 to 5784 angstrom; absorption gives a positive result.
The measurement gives -0.6 angstrom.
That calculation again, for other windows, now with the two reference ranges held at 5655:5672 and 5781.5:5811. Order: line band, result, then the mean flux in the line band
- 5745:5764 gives -1.2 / 3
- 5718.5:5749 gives -0.3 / 2.85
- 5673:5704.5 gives -1.2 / 2.94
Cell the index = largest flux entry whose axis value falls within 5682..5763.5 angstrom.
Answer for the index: 3.397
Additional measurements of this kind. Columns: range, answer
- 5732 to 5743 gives 2.835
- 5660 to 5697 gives 3.701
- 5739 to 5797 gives 4.031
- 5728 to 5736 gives 2.936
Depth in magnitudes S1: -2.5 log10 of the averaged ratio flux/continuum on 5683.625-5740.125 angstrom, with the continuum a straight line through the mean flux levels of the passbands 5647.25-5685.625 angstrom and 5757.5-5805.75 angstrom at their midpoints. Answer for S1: 0.02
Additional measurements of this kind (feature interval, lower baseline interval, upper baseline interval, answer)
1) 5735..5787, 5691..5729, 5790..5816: -0.033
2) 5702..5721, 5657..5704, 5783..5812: 0.070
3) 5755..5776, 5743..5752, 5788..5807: -0.049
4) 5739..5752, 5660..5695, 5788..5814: -0.029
